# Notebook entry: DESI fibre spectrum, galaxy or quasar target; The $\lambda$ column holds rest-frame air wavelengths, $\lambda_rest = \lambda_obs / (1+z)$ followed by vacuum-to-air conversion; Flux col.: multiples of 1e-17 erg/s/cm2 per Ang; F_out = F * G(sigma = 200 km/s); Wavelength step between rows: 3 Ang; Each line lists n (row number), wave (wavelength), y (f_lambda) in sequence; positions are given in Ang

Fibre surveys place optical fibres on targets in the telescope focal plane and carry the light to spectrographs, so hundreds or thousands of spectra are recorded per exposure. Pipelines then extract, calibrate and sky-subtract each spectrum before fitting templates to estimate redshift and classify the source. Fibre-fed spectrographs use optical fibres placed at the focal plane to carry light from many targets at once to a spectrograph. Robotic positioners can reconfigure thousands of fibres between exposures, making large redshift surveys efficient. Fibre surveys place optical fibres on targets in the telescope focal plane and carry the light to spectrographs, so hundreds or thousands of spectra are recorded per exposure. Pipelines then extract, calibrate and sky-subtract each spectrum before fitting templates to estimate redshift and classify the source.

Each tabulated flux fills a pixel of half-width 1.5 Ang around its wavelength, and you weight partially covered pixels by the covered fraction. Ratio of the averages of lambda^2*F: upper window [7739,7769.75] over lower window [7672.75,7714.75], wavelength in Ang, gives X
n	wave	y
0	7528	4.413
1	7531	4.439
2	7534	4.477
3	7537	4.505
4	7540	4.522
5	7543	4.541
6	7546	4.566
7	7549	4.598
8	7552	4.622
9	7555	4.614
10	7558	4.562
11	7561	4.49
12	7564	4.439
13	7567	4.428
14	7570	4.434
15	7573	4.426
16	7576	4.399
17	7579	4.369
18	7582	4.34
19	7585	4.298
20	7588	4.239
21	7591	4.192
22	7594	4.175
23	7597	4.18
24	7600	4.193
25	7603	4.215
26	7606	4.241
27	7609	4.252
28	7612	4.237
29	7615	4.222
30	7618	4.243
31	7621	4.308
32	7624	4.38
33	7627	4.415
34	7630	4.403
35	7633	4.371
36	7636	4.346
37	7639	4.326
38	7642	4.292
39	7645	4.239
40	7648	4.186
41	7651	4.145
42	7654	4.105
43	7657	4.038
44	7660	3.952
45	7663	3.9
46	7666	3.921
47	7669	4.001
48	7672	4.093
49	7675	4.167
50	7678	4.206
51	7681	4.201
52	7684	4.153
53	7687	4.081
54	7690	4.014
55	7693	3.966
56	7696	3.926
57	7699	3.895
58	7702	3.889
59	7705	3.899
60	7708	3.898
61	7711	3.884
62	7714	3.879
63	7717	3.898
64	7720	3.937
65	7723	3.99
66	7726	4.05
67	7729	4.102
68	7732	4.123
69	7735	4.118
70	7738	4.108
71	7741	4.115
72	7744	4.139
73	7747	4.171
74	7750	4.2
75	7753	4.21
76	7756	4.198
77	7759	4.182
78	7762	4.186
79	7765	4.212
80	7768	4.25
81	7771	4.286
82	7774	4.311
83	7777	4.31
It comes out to 1.06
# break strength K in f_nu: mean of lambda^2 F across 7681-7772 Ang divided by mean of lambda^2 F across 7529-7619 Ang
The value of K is 1.0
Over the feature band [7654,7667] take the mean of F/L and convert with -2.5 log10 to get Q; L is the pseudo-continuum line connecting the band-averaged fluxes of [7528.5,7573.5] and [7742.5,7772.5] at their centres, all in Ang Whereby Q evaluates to 0.10 mag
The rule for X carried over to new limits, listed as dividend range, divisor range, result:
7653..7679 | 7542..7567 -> 0.91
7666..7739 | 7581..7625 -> 0.97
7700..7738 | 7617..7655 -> 0.95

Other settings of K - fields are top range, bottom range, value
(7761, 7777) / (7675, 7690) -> 1.05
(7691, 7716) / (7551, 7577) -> 0.90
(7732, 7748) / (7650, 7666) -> 1.05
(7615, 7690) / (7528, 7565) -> 0.95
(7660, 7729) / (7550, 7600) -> 0.94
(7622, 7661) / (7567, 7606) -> 1.00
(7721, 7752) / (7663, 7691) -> 1.02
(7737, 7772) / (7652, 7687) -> 1.05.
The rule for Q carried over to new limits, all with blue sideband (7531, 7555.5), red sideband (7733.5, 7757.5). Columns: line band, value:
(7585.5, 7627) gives 0.05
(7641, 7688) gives 0.05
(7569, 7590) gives 0.03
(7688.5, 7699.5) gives 0.08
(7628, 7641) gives 0.00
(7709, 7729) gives 0.07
